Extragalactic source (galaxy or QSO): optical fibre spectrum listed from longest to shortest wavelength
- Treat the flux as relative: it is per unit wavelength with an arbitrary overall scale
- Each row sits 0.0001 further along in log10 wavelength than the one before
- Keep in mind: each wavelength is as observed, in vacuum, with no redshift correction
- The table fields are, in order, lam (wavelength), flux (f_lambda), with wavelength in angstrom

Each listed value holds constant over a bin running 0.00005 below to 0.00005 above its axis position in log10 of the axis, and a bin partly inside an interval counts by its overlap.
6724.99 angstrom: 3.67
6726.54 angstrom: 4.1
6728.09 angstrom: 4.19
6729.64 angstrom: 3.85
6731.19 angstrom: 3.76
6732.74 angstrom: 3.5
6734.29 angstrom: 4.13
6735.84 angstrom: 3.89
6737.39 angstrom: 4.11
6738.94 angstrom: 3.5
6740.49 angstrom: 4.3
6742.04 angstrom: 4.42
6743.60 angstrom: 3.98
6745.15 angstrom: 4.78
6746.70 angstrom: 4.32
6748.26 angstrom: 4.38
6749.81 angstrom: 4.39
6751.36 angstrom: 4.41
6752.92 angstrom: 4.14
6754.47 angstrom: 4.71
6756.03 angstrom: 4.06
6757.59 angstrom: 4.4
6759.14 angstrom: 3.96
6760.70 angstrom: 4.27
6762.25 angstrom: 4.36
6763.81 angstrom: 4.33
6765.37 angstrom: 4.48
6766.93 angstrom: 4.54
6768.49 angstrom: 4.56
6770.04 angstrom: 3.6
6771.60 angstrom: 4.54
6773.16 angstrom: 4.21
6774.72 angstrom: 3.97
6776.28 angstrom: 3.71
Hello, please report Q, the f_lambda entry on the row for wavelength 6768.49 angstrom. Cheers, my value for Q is 4.56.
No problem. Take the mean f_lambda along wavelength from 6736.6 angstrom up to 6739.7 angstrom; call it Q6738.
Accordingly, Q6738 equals 3.81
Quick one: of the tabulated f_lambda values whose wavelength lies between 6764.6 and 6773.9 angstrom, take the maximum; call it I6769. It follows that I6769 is 4.56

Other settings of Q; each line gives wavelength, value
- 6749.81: 4.39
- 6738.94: 3.5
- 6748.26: 4.38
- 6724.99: 3.67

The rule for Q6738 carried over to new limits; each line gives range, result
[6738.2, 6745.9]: 4.2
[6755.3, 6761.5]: 4.18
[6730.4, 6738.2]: 3.88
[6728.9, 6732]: 3.8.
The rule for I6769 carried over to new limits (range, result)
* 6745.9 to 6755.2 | 4.71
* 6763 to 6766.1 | 4.48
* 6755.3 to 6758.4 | 4.4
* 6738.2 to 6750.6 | 4.78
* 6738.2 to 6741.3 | 4.3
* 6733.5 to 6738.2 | 4.13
